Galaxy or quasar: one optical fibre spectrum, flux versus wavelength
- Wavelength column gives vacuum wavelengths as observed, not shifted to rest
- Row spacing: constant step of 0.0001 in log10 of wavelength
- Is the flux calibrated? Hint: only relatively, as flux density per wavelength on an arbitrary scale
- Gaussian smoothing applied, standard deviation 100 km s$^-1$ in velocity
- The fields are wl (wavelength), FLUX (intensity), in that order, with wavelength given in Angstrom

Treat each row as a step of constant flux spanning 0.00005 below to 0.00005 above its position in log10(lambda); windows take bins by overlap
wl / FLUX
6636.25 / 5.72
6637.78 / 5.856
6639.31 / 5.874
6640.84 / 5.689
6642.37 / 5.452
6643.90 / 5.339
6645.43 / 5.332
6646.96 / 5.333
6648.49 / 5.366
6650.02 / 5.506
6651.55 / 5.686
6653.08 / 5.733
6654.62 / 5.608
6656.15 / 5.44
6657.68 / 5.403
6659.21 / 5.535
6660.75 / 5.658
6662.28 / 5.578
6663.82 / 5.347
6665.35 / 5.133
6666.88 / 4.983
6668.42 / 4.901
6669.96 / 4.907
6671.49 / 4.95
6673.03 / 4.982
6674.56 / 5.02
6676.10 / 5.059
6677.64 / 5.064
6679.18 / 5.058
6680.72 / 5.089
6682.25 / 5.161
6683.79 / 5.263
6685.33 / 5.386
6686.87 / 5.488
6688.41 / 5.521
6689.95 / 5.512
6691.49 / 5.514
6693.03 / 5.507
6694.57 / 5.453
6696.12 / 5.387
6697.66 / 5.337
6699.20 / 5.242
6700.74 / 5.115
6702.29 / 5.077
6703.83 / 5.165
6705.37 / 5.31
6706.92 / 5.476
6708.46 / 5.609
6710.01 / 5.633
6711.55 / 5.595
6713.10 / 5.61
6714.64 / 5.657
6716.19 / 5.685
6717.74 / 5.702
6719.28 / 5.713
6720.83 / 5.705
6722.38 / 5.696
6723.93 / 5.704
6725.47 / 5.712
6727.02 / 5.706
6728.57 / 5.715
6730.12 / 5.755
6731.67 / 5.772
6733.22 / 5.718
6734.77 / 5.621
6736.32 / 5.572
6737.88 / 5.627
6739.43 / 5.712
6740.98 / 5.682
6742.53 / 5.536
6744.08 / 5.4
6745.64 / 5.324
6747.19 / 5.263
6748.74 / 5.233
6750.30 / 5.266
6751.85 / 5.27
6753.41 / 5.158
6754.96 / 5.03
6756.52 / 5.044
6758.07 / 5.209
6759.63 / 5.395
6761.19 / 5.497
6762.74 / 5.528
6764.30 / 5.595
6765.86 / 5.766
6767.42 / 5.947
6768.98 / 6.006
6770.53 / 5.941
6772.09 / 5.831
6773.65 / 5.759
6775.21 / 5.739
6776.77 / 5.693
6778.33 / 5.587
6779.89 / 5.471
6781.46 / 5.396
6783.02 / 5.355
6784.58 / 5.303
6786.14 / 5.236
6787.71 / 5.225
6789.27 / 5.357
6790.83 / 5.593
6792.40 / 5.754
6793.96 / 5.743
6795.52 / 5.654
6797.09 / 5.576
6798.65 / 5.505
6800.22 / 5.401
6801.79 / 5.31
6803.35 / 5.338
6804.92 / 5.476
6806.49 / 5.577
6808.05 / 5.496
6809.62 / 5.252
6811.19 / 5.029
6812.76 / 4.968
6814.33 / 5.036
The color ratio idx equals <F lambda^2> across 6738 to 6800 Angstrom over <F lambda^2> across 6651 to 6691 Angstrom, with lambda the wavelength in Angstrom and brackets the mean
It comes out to 1.1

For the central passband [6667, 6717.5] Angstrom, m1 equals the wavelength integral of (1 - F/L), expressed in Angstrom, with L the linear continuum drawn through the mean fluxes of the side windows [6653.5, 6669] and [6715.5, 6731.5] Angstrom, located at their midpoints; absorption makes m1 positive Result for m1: 2.2 Angstrom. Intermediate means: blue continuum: 5.37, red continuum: 5.71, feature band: 5.3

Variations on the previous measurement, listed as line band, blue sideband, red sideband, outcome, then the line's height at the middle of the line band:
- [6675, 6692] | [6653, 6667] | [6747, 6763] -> 0.4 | 5.4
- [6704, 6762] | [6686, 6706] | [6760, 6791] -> -0.6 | 5.46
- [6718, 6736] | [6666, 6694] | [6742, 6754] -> -1.5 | 5.27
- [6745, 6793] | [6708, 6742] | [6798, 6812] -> 0.3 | 5.51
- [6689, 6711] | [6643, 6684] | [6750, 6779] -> 0.0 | 5.37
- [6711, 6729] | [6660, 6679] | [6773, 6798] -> -1.3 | 5.3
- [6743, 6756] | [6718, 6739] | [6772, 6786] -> 0.9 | 5.63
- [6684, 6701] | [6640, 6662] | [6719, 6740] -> 0.6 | 5.61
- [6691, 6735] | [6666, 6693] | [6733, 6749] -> -1.5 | 5.36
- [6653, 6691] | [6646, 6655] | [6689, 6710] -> 1.4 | 5.46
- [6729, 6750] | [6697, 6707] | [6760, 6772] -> -0.1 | 5.53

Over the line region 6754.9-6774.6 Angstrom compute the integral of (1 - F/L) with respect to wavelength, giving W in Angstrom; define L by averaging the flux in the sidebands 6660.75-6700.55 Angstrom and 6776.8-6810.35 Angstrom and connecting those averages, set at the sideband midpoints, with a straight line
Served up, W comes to -0.71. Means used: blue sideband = 5.24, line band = 5.6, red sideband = 5.46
